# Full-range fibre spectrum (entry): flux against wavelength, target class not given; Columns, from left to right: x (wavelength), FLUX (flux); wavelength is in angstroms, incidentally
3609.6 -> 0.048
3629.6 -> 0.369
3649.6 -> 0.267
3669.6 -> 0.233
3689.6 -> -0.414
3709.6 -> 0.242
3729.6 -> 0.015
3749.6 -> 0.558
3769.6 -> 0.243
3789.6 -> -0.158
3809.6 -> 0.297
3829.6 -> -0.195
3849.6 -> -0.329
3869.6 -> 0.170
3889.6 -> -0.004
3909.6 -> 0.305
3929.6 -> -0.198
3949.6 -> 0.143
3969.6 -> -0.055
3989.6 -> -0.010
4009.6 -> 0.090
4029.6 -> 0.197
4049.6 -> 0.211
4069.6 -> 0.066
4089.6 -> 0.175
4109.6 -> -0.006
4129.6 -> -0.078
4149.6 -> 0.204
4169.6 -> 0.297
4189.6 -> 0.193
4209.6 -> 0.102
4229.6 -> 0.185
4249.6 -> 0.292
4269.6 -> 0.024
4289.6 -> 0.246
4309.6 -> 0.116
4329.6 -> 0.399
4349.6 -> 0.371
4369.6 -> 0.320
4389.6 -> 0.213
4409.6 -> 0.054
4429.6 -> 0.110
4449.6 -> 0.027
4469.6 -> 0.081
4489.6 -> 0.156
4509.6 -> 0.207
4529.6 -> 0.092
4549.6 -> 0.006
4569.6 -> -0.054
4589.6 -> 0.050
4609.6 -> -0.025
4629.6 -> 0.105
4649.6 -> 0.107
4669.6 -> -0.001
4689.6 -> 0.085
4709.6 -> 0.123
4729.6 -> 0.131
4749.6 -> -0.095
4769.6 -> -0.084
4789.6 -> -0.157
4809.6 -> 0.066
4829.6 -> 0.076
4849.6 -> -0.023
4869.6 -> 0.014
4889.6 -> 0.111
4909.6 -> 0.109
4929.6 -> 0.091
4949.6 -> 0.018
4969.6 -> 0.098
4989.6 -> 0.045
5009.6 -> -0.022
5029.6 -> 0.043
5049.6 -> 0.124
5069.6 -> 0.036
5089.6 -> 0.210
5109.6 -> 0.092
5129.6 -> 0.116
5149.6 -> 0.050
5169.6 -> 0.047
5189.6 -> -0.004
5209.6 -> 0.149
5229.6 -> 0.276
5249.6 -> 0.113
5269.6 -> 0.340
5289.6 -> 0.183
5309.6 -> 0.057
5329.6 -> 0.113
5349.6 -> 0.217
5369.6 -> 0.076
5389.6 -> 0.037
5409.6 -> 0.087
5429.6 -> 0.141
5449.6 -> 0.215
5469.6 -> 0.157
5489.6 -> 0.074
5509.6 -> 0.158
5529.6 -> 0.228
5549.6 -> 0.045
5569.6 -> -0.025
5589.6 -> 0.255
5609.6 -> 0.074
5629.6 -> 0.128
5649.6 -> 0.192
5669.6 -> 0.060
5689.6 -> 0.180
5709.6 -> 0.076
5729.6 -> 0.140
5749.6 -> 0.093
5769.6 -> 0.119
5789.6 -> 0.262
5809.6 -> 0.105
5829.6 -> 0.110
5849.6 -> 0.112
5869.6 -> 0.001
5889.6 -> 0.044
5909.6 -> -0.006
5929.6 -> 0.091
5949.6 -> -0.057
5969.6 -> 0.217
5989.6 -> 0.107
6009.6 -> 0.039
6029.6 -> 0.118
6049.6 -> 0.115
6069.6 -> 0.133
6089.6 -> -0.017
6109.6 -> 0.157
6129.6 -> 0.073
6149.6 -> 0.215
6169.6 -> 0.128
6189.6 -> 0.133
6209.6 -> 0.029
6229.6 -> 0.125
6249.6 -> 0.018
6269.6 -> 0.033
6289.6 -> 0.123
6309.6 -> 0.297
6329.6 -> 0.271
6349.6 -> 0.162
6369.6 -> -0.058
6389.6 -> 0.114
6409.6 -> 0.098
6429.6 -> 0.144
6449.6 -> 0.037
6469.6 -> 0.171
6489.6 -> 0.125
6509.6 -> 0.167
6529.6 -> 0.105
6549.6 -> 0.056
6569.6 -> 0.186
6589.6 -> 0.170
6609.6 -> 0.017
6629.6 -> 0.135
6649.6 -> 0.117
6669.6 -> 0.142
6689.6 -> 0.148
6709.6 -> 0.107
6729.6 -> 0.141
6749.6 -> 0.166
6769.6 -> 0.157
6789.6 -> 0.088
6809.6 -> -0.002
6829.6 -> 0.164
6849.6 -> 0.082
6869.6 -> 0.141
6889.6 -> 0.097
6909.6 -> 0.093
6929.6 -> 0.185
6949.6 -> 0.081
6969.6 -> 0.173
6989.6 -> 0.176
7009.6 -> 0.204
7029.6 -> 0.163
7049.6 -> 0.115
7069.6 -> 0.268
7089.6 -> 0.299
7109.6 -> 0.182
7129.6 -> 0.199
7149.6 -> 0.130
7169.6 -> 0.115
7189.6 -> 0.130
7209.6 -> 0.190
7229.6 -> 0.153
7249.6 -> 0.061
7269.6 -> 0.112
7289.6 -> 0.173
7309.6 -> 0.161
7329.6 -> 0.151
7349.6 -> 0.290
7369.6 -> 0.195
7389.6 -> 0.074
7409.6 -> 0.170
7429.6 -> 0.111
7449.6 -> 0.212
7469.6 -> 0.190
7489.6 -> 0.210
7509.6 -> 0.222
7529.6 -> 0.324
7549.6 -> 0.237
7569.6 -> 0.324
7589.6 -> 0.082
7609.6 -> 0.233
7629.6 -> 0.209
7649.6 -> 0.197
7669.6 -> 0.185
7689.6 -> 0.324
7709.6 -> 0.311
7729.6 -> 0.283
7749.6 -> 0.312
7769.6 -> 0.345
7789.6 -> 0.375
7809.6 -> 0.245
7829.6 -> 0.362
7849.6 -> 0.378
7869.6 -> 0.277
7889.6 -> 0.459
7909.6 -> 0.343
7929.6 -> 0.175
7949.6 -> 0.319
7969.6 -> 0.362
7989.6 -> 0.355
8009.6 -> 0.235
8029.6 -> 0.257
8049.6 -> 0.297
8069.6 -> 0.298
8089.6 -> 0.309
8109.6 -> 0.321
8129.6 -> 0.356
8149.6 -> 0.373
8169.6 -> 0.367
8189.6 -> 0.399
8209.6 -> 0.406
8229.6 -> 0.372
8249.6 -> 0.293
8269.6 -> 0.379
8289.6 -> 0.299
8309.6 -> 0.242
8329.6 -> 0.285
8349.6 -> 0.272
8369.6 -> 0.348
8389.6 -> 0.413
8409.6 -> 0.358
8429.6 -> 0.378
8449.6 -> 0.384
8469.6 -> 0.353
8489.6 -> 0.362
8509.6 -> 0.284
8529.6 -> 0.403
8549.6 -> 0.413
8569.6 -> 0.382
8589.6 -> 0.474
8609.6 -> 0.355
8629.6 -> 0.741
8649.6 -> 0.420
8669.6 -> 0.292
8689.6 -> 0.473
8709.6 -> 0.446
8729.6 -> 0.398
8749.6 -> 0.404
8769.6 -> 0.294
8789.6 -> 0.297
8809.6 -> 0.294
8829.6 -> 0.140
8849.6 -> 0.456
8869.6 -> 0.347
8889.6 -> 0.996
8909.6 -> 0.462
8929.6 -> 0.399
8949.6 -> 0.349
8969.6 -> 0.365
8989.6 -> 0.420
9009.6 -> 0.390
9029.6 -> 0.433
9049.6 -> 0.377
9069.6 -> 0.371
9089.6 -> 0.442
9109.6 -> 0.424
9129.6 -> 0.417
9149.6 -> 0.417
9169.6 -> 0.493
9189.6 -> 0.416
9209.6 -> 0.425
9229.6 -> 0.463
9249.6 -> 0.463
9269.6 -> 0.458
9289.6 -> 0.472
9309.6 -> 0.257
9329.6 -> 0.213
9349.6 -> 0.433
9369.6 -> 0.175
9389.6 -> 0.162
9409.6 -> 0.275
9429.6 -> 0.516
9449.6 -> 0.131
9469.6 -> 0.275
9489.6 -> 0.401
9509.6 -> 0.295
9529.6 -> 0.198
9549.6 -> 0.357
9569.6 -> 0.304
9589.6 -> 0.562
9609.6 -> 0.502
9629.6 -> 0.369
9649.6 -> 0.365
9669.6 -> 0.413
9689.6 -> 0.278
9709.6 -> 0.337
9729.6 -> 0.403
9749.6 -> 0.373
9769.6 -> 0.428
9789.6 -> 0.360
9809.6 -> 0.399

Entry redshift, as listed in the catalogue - 0.93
